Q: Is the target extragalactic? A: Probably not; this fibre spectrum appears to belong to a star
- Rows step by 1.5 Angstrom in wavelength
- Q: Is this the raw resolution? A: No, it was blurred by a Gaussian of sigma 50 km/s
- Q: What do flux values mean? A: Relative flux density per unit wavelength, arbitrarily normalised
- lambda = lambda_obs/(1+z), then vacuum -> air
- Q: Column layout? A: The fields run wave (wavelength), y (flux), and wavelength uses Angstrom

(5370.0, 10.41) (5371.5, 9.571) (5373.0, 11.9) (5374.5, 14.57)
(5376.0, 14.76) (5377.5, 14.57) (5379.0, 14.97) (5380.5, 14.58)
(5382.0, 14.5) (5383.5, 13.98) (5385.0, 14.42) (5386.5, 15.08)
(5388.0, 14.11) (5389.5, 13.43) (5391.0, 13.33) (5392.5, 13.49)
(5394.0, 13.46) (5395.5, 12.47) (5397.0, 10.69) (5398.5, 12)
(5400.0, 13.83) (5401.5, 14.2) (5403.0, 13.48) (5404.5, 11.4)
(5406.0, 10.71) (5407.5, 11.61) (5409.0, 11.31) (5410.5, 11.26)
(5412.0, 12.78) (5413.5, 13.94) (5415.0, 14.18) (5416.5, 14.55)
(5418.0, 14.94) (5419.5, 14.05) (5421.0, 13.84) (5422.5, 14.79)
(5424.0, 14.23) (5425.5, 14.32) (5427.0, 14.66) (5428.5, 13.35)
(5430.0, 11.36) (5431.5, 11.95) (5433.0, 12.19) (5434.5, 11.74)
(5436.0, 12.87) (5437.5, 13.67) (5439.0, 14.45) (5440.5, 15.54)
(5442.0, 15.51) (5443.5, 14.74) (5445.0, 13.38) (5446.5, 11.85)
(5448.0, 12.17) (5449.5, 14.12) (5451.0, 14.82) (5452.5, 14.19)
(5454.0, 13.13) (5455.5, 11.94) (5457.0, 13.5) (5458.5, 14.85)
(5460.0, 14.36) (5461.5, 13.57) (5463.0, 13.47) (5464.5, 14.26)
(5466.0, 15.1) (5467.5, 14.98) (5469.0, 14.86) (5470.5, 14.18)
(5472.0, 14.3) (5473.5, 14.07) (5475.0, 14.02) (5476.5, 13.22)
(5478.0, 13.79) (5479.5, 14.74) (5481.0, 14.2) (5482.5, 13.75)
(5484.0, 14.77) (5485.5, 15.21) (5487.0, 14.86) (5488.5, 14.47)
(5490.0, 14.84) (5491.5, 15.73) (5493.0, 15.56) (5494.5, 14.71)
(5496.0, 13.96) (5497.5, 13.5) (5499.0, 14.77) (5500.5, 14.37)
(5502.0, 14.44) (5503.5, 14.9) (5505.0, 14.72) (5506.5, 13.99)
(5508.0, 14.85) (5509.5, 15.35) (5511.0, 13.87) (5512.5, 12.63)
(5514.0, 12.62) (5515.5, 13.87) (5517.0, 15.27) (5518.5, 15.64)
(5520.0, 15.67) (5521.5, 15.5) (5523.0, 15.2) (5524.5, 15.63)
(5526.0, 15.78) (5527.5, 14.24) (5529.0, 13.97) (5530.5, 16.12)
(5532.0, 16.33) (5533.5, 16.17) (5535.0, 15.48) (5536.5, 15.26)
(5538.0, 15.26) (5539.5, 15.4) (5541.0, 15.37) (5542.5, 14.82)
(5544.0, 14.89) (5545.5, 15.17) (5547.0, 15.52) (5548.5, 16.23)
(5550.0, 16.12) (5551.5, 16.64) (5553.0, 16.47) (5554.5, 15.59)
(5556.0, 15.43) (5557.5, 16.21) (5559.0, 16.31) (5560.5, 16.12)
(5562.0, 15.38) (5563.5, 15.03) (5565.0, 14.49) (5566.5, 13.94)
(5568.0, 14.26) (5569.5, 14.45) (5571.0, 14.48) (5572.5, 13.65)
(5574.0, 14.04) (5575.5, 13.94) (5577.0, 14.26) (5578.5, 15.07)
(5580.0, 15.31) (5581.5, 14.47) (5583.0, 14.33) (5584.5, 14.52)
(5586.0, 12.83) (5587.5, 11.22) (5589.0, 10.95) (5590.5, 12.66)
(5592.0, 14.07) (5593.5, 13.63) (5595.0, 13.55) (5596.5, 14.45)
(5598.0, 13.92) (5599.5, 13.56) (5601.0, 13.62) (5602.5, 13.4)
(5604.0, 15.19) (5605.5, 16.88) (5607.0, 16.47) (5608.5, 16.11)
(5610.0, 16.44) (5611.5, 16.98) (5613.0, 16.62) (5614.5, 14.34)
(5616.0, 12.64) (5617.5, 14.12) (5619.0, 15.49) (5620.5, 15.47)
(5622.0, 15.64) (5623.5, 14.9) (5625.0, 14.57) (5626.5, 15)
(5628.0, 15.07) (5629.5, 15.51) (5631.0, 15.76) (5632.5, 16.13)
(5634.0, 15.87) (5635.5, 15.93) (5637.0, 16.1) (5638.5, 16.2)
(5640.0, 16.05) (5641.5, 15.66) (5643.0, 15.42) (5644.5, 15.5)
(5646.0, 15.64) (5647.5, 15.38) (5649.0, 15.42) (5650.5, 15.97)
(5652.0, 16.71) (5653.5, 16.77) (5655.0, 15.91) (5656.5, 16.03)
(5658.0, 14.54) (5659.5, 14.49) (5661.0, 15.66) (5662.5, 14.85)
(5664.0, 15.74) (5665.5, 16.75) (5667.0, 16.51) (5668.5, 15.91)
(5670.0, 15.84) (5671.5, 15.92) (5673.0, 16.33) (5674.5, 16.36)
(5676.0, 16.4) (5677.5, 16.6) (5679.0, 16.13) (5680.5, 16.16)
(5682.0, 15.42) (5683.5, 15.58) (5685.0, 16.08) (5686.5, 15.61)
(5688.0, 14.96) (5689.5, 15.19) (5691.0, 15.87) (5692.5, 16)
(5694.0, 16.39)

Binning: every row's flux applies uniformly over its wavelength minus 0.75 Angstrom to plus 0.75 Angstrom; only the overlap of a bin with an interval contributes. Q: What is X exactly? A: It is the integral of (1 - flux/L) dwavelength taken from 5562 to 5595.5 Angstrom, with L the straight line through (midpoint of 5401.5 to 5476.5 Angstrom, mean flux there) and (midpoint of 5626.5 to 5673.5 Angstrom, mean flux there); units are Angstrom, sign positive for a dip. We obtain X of 2.5 Angstrom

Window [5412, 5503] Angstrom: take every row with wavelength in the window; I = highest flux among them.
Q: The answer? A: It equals 15.73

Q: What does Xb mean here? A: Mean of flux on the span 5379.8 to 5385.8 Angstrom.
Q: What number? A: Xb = 14.4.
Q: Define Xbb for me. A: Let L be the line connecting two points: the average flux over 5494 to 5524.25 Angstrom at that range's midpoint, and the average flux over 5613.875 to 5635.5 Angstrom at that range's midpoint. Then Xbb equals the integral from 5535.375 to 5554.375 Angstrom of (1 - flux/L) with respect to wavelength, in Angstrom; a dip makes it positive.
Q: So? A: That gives -1.2 Angstrom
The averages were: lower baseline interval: 14.5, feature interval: 15.6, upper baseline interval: 15.1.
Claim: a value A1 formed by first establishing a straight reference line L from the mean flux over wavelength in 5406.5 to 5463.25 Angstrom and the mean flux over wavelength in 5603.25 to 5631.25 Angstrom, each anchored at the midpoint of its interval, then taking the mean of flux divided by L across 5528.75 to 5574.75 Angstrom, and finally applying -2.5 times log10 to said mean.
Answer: -0.04 mag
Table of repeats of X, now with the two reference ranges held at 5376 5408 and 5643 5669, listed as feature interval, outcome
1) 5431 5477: 0.5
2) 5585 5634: 2.3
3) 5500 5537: -0.9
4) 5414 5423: -0.5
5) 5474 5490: -0.1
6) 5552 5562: -0.8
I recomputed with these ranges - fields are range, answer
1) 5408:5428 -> 14.94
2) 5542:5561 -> 16.64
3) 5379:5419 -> 15.08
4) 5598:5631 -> 16.98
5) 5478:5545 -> 16.33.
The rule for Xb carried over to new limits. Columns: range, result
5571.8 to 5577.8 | 14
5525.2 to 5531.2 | 15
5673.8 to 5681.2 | 16.3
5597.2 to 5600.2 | 13.8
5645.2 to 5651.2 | 15.6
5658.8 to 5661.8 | 15.1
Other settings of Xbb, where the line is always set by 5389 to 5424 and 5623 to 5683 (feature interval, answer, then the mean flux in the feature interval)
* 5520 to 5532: -0.8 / 15.3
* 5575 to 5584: 0.2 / 14.6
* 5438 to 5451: -0.5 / 14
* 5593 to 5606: 0.8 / 14.2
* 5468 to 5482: -0.4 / 14.2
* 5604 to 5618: -0.3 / 15.6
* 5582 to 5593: 1.5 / 13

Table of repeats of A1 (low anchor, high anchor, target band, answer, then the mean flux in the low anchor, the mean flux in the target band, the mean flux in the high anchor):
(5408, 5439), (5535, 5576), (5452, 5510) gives -0.015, 13.3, 14.3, 15.2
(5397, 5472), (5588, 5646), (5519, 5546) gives -0.077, 13.5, 15.4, 15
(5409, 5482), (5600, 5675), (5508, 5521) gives 0.000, 13.8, 14.4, 15.6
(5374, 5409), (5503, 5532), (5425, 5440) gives 0.062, 13.4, 13.1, 14.8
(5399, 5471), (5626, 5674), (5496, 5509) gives -0.015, 13.5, 14.4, 15.8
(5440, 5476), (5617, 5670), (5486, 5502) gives -0.026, 14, 14.7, 15.6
